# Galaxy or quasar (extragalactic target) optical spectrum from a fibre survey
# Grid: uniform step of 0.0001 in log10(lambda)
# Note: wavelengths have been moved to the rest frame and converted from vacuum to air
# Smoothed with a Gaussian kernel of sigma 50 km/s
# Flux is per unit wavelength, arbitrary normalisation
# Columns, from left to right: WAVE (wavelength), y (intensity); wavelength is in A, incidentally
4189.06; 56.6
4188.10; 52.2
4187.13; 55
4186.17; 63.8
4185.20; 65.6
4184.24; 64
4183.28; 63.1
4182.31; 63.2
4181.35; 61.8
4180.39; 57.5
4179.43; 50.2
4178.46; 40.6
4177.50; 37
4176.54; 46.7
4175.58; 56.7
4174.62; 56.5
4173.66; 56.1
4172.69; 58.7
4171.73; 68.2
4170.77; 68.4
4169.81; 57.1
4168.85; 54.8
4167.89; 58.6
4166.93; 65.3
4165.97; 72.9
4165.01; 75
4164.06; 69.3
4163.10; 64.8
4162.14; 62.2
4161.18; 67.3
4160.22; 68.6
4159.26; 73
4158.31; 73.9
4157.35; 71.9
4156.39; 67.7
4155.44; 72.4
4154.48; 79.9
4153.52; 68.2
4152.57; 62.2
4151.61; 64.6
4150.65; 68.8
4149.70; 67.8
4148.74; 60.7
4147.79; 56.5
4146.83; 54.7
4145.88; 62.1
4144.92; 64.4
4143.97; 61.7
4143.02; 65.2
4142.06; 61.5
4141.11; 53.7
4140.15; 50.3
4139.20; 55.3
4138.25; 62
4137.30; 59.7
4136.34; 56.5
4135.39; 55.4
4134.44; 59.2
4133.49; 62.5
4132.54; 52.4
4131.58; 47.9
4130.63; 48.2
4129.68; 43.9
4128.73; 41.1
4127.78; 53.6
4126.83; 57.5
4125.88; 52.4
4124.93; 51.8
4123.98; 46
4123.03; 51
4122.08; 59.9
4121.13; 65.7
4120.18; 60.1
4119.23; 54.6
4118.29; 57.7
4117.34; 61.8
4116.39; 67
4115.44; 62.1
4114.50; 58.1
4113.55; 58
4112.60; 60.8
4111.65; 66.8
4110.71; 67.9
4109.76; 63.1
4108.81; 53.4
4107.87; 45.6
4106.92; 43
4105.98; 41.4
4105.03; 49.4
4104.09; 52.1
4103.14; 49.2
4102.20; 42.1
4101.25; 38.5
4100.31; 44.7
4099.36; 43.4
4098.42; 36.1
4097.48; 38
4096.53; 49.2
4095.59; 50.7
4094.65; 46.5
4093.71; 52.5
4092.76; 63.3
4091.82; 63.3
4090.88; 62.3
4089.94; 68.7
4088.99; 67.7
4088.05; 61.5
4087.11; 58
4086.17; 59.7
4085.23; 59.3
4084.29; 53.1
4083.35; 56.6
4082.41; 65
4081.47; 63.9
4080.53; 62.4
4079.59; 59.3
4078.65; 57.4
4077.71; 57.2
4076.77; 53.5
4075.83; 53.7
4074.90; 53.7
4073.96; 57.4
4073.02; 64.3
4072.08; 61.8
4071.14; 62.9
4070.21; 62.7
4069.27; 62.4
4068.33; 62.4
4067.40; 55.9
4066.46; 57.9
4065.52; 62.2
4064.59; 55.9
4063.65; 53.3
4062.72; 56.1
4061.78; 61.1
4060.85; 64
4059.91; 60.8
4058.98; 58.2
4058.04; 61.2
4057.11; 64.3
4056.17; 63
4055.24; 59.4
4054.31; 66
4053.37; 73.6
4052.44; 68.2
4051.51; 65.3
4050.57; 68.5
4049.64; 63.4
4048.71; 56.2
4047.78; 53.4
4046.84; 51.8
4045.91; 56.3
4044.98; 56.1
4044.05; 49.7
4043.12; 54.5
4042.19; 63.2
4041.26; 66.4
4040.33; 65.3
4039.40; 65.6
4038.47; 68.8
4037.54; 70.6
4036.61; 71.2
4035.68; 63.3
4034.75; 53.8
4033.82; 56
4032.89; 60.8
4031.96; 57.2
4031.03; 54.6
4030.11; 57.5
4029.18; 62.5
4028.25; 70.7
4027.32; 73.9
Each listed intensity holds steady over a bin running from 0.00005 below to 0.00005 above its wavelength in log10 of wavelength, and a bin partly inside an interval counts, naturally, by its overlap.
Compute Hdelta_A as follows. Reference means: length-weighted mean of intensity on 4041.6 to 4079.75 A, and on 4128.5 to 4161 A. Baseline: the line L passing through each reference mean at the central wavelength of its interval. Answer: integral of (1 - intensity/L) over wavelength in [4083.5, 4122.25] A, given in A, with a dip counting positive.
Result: 3.5 A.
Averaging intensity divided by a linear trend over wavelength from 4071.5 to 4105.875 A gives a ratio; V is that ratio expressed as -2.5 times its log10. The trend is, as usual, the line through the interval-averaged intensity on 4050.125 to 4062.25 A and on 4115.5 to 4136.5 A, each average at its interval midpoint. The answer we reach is 0.10 mag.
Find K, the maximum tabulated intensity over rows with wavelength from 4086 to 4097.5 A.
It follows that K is 68.7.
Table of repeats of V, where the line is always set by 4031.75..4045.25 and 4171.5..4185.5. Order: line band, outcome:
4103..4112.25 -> 0.105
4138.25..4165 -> -0.139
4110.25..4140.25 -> 0.031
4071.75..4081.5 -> 0.034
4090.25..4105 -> 0.206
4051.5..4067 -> -0.015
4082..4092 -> -0.029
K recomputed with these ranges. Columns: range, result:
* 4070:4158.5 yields 79.9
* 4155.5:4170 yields 75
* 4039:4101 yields 73.6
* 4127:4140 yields 62.5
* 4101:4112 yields 67.9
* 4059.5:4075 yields 64.3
